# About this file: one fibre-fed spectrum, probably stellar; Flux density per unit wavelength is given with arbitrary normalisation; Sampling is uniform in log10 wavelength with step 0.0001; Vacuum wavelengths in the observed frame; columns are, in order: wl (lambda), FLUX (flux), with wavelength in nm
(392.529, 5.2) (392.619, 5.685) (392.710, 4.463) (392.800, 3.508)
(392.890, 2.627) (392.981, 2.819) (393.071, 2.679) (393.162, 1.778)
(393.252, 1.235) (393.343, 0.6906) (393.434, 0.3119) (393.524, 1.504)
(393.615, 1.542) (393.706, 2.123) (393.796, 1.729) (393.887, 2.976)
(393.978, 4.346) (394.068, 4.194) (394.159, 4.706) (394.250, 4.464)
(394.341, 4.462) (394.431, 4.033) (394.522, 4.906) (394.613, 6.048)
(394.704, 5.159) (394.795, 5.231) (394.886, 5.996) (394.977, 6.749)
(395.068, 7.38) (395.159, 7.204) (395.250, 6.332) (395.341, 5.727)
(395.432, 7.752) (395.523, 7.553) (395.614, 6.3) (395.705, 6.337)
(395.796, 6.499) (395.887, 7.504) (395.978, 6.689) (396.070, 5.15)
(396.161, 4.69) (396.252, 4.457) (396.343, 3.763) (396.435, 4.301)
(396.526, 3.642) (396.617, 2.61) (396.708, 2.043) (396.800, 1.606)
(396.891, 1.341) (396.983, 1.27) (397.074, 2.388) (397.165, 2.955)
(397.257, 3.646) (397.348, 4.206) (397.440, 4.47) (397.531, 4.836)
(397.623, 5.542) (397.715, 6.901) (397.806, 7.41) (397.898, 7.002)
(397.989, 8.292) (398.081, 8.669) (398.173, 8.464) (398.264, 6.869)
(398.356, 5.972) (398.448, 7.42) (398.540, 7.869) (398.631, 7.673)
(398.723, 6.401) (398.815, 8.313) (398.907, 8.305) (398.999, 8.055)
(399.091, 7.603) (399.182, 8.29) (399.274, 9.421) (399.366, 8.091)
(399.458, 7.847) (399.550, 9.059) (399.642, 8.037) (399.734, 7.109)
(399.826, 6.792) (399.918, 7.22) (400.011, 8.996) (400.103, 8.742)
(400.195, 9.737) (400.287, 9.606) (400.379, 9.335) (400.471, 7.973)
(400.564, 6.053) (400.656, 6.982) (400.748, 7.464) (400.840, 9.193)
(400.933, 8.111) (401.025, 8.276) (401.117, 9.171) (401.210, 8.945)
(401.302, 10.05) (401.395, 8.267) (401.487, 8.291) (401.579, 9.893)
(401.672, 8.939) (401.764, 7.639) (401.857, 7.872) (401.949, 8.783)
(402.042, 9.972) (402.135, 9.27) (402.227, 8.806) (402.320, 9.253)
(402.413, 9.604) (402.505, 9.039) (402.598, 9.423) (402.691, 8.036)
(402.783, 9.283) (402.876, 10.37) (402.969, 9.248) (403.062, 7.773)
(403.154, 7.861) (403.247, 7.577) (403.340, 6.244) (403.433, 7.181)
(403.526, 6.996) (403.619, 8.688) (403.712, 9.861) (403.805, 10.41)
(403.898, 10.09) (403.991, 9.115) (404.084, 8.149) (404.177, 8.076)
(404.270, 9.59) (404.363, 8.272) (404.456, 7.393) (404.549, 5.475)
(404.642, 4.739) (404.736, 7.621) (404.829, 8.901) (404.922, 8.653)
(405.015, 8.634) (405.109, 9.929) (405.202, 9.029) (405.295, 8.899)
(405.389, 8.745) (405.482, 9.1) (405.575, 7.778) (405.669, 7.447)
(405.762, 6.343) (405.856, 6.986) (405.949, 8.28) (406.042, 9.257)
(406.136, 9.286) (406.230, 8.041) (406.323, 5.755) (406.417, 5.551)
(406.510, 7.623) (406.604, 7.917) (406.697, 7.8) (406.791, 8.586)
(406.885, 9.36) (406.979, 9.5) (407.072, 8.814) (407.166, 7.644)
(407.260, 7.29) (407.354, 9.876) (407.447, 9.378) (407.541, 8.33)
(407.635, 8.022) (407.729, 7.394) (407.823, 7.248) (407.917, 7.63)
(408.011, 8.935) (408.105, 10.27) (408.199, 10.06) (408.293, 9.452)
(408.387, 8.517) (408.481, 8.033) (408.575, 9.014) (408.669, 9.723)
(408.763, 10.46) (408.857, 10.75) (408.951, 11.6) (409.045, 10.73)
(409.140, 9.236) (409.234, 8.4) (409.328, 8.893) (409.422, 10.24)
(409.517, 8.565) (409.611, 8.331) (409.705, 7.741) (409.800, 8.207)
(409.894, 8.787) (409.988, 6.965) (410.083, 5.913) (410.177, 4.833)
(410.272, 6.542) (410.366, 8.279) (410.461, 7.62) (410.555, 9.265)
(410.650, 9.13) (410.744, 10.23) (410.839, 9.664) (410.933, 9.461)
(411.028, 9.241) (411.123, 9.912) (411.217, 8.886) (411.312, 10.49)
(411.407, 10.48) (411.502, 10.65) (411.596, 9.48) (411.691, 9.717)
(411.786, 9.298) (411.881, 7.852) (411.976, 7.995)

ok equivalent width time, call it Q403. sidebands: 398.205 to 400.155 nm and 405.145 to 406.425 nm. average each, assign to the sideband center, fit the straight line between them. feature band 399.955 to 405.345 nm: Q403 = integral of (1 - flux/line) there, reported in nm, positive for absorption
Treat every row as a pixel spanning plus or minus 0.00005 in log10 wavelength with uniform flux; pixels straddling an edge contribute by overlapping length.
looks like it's -0.436 nm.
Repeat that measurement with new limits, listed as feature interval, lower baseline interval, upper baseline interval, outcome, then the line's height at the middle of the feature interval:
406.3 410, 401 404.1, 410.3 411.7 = 0.21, 9.23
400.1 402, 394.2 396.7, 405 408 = -0.46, 6.87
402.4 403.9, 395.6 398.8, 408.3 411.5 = -0.35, 7.01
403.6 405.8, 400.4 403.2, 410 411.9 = 0.09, 8.72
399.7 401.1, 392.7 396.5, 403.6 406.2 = -0.31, 6.67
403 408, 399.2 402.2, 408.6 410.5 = 0.24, 8.54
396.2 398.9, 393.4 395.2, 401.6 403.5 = 0.39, 5.98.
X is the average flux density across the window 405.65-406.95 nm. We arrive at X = 7.76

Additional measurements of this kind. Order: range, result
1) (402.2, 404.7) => 8.38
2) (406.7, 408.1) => 8.46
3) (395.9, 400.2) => 6.15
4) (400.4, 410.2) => 8.47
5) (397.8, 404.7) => 8.27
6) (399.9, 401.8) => 8.54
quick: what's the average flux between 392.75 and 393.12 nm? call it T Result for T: 2.92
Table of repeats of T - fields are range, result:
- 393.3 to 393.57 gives 0.837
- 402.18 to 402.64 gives 9.23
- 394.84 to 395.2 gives 6.82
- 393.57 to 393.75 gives 1.83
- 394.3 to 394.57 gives 4.49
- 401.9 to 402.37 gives 9.2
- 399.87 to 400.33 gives 8.84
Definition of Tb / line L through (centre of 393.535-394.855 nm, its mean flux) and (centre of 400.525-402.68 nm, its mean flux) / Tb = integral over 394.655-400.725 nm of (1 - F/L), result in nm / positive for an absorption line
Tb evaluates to -0.27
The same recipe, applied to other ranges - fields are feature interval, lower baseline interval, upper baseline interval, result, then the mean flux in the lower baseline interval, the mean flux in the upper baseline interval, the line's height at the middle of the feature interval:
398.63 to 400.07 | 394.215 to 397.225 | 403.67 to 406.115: -0.39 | 4.92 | 8.34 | 6.27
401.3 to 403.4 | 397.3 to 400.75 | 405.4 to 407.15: -0.26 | 7.55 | 7.98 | 7.75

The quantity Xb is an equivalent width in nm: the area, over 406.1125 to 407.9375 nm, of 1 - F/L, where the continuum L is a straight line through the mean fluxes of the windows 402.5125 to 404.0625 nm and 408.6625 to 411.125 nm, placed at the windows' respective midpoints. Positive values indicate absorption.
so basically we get 0.14 nm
